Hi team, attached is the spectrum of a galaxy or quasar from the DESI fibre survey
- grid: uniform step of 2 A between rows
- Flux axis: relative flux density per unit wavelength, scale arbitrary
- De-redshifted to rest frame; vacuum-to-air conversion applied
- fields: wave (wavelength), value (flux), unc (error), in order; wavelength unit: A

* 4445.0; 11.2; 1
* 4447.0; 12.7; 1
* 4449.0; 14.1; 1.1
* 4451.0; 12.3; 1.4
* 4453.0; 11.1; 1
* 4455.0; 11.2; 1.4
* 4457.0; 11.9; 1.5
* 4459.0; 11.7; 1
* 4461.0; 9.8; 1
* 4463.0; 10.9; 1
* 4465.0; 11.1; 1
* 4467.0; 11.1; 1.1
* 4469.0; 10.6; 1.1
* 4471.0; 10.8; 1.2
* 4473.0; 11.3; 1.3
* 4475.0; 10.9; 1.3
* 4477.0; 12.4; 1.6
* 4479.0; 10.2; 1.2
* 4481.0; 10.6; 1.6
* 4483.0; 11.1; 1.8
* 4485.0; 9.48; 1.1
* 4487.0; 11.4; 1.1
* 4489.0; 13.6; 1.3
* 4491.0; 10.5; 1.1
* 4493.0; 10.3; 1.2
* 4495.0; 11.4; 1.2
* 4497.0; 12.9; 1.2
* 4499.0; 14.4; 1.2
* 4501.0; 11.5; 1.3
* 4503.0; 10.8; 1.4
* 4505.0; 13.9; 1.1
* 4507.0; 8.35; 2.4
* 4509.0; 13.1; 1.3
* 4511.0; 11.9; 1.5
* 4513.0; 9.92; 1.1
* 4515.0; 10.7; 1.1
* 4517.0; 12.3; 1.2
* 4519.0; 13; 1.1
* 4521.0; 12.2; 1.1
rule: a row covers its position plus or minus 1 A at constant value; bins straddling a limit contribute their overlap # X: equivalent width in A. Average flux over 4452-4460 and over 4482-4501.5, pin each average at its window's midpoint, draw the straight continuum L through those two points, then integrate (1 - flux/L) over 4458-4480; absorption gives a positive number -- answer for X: 1.07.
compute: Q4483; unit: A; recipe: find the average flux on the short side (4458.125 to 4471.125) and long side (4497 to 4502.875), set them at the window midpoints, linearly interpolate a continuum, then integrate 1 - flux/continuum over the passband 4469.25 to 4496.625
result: 1.53 A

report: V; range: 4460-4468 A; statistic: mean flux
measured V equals 10.7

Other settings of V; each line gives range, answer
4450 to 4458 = 11.6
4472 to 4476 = 11.1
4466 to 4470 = 10.8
